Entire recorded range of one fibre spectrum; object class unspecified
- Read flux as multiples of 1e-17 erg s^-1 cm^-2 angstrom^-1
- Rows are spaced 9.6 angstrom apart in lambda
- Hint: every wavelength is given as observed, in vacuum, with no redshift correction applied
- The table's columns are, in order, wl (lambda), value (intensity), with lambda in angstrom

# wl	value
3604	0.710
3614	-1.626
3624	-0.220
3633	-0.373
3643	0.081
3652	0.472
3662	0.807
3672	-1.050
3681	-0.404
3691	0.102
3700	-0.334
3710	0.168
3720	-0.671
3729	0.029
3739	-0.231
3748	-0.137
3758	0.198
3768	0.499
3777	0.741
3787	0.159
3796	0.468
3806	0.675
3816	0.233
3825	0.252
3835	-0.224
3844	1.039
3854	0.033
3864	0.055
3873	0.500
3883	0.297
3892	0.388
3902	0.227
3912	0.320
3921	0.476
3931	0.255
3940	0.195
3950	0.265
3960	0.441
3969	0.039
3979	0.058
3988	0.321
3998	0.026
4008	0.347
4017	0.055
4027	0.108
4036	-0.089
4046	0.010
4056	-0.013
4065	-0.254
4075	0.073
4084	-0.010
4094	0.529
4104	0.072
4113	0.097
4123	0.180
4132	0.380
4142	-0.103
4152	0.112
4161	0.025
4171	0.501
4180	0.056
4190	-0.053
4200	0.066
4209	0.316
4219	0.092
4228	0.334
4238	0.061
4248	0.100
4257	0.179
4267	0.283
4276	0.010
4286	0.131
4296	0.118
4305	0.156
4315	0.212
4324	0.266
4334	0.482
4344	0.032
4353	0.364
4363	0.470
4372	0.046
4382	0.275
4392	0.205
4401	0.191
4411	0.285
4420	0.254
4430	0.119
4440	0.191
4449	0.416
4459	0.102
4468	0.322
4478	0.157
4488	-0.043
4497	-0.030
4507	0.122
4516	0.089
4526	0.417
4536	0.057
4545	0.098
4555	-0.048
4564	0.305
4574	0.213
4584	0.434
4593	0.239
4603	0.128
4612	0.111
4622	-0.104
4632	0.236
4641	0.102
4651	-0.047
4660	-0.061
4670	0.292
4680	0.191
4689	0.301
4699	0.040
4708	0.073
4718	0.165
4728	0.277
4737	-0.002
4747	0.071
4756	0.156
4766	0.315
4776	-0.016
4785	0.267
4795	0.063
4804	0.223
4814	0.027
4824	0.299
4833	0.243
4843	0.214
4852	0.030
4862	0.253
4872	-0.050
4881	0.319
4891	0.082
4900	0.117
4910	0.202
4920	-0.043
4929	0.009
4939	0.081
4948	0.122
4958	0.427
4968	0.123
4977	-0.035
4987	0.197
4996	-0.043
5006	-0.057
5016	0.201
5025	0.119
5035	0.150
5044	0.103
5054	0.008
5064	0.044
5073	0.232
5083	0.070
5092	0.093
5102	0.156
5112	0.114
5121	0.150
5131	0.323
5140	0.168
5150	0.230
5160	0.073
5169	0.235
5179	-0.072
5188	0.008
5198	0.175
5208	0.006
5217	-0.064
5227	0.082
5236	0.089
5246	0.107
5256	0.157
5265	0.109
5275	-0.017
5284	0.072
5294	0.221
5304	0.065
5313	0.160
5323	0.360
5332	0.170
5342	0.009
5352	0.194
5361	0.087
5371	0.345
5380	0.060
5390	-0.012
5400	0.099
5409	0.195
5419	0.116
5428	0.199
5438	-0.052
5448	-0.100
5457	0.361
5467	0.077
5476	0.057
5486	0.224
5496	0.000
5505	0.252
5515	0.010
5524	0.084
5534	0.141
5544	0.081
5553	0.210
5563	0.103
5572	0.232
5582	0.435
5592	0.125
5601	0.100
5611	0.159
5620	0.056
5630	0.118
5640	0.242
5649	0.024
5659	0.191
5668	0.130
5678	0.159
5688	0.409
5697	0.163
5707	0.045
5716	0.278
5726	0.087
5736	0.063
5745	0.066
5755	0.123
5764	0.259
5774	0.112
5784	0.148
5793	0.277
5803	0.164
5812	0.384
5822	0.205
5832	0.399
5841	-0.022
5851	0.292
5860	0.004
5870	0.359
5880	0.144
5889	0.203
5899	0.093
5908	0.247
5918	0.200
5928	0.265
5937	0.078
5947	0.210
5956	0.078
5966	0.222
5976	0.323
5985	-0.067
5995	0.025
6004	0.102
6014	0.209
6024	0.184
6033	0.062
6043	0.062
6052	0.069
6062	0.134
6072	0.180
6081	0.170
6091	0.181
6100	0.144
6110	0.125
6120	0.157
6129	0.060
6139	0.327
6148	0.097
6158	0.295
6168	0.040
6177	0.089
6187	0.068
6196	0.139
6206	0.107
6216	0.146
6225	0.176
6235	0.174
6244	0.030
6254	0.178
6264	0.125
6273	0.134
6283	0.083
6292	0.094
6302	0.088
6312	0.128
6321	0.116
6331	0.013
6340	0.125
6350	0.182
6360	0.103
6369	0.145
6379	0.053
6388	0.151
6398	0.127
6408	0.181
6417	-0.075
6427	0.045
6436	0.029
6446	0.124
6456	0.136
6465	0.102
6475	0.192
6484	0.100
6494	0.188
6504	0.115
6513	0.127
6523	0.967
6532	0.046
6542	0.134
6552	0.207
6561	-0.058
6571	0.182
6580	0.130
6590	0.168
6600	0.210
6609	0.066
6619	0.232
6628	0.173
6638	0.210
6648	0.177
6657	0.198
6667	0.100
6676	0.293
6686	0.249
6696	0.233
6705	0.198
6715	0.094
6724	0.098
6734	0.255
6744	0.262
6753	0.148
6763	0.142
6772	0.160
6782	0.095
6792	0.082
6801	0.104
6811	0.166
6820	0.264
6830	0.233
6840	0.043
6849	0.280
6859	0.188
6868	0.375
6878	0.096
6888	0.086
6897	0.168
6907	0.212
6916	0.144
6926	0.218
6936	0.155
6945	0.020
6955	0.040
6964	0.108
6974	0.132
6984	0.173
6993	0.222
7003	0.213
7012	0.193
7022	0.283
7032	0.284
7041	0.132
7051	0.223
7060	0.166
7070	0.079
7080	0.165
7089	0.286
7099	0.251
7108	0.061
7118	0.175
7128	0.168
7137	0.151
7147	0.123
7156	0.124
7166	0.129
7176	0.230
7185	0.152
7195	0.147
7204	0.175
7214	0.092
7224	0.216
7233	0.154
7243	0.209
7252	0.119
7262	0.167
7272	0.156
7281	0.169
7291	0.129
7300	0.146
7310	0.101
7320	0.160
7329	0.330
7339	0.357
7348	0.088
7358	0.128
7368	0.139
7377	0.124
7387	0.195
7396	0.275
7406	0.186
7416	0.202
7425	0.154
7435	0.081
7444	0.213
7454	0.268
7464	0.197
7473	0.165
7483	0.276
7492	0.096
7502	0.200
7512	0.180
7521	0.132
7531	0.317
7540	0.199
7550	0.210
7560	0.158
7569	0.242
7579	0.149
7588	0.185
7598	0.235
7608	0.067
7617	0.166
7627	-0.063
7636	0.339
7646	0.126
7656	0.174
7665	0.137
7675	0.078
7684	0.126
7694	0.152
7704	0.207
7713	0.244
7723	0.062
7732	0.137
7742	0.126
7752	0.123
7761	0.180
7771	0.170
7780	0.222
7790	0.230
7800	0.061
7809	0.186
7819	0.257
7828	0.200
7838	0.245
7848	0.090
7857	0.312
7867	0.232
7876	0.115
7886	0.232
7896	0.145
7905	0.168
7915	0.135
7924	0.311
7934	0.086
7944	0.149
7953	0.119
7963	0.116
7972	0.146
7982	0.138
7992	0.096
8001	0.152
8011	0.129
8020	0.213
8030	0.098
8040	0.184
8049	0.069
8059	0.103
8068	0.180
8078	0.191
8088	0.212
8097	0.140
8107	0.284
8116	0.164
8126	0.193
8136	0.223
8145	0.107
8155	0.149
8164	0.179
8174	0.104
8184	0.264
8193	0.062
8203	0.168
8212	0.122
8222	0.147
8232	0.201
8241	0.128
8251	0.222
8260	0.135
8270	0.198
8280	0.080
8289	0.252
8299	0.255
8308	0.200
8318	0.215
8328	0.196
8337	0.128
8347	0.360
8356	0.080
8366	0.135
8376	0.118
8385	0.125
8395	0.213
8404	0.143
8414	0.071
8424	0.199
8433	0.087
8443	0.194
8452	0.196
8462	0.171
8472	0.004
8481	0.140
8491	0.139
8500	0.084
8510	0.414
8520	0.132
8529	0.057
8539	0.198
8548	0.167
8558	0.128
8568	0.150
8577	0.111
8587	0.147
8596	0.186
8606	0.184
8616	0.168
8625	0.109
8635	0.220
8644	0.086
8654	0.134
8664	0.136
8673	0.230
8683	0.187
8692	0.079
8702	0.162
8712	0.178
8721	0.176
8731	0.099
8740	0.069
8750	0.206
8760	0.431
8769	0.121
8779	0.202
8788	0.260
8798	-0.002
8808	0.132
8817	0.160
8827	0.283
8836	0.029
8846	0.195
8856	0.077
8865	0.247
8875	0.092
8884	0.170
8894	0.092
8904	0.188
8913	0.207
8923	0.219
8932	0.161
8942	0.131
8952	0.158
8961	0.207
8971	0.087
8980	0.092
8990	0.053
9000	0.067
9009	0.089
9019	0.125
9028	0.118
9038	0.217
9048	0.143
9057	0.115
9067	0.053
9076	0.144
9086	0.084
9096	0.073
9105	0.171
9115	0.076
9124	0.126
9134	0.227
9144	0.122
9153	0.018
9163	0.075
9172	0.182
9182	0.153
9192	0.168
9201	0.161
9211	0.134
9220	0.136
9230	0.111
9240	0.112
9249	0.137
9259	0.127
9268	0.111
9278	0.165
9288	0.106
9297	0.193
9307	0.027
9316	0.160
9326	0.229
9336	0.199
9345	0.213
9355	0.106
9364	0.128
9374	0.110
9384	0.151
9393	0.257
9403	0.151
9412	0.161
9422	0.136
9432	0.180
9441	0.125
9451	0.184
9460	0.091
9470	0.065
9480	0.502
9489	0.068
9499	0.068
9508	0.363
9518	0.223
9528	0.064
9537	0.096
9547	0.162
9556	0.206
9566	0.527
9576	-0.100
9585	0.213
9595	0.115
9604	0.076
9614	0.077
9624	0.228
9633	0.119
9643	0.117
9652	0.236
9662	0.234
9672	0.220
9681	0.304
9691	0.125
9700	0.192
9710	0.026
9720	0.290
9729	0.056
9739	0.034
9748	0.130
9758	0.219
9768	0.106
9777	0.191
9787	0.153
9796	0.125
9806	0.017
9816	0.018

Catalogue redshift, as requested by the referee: 0.75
